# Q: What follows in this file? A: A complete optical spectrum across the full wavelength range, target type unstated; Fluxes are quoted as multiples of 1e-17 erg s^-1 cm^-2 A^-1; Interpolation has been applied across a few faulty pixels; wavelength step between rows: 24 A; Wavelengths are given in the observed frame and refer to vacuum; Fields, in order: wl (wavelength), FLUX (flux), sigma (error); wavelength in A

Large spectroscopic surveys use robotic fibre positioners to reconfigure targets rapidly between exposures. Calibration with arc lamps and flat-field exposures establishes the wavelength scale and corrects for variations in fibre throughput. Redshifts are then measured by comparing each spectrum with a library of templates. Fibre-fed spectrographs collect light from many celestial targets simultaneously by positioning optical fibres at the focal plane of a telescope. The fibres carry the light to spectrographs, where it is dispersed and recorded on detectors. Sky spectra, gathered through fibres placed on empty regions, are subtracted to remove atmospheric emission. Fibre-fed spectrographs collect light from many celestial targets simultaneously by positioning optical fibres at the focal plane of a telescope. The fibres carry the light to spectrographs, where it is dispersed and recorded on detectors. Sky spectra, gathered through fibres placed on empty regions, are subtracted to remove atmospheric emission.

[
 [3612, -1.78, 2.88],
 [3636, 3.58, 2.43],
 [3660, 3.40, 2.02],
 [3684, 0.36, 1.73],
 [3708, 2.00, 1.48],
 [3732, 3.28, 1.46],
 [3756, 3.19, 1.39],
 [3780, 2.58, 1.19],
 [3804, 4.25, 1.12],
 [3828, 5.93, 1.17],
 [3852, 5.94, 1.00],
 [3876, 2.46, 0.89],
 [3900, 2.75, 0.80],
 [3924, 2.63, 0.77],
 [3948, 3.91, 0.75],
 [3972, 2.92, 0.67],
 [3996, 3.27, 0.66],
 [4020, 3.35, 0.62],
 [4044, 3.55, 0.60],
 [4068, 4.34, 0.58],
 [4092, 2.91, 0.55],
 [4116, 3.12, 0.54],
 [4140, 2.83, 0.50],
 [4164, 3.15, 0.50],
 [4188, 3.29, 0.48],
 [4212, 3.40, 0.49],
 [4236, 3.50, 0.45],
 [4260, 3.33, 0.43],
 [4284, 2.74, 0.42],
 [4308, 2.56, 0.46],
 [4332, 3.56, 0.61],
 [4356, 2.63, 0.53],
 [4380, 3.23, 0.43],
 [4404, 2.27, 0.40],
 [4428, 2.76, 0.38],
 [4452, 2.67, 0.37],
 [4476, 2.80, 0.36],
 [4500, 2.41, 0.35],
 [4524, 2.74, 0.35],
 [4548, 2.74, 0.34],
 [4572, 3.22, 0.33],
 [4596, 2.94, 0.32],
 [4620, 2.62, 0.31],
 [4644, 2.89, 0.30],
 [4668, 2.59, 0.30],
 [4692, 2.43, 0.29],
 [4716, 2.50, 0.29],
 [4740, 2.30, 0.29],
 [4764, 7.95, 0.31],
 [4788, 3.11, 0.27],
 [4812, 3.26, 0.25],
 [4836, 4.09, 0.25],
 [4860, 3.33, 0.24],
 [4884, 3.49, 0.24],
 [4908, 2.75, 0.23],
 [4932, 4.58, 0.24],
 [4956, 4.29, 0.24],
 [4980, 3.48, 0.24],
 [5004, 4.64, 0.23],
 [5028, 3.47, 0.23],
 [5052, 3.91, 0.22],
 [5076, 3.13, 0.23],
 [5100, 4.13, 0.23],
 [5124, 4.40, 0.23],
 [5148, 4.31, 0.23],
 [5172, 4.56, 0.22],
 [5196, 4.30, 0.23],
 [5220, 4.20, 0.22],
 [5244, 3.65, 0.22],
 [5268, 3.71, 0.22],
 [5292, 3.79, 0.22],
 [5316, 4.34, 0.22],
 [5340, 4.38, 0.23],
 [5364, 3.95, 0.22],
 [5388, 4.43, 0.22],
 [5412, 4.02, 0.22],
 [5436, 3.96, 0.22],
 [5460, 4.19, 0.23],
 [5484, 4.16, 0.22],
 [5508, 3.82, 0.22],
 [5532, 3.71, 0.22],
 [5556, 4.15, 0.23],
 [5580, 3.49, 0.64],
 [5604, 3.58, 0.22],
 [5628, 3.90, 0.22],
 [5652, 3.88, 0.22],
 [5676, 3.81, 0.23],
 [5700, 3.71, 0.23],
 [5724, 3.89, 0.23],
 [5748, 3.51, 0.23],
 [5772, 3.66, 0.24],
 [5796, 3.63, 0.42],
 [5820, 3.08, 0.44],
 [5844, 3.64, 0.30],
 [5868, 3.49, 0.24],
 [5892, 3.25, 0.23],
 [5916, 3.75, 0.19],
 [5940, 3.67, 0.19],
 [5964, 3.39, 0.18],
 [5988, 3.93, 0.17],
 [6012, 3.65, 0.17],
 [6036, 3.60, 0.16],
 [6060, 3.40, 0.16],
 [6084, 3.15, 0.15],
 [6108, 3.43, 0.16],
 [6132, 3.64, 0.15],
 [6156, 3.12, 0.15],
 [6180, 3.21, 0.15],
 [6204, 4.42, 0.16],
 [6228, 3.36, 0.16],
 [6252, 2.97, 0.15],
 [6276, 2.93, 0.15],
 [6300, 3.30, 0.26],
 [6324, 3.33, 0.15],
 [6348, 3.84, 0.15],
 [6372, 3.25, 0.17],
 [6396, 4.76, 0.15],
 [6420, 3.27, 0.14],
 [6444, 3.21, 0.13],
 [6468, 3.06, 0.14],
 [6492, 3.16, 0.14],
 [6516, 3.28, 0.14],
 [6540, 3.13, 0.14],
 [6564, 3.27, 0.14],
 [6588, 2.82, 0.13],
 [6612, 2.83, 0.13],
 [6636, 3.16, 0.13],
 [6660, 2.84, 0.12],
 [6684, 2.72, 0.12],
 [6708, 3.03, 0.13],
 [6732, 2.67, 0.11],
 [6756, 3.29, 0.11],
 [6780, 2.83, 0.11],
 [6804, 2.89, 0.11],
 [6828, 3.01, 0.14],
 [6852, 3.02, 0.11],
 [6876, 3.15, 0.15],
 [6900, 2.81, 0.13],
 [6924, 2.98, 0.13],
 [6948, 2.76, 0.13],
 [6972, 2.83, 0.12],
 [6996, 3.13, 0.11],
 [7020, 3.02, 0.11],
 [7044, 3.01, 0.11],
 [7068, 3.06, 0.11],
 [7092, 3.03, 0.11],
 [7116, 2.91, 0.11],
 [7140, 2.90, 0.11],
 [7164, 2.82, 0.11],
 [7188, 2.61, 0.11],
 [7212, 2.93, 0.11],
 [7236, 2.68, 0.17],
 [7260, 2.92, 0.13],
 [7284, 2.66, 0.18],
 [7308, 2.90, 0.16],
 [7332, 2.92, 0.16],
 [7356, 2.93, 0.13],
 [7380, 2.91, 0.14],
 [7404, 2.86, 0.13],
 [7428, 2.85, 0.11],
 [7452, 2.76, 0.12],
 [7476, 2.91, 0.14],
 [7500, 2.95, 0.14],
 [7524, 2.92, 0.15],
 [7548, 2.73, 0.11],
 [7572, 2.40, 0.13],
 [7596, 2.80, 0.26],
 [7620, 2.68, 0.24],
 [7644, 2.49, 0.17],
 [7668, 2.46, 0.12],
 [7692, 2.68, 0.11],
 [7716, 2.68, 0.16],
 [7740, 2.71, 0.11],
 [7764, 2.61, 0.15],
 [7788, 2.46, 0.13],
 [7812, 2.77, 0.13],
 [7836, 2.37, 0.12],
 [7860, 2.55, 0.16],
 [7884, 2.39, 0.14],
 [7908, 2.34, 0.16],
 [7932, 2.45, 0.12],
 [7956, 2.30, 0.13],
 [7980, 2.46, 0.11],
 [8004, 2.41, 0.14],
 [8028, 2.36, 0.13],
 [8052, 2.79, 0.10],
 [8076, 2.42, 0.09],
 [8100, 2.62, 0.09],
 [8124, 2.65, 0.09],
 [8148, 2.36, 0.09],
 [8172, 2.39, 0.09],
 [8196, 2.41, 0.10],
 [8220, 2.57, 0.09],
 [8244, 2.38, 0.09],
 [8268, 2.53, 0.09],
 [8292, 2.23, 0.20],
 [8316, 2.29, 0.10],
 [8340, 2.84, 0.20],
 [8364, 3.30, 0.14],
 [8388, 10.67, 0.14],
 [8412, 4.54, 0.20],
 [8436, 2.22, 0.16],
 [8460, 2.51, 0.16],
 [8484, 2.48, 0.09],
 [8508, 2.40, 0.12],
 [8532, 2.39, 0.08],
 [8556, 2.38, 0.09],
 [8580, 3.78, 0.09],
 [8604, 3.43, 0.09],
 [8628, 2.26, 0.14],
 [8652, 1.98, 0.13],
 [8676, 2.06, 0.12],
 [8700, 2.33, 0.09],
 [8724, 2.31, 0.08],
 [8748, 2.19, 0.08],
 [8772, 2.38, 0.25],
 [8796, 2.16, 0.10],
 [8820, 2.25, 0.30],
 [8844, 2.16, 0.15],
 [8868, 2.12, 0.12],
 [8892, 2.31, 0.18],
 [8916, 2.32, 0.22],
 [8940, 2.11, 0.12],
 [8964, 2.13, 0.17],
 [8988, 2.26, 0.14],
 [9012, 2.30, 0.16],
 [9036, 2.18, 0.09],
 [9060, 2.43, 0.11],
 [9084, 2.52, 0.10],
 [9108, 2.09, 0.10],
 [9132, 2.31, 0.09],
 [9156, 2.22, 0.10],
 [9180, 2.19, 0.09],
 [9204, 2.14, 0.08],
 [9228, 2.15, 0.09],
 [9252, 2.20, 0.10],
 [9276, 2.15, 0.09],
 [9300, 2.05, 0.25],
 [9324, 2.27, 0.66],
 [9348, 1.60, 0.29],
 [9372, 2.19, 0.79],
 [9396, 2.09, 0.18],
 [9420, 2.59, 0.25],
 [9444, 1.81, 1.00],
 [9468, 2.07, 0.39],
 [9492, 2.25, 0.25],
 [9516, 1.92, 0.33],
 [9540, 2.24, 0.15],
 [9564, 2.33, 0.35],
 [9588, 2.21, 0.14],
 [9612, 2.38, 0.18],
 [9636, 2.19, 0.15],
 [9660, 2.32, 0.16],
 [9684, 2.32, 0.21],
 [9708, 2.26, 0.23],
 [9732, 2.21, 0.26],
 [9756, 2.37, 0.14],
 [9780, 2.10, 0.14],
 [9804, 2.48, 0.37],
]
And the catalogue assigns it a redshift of 0.28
